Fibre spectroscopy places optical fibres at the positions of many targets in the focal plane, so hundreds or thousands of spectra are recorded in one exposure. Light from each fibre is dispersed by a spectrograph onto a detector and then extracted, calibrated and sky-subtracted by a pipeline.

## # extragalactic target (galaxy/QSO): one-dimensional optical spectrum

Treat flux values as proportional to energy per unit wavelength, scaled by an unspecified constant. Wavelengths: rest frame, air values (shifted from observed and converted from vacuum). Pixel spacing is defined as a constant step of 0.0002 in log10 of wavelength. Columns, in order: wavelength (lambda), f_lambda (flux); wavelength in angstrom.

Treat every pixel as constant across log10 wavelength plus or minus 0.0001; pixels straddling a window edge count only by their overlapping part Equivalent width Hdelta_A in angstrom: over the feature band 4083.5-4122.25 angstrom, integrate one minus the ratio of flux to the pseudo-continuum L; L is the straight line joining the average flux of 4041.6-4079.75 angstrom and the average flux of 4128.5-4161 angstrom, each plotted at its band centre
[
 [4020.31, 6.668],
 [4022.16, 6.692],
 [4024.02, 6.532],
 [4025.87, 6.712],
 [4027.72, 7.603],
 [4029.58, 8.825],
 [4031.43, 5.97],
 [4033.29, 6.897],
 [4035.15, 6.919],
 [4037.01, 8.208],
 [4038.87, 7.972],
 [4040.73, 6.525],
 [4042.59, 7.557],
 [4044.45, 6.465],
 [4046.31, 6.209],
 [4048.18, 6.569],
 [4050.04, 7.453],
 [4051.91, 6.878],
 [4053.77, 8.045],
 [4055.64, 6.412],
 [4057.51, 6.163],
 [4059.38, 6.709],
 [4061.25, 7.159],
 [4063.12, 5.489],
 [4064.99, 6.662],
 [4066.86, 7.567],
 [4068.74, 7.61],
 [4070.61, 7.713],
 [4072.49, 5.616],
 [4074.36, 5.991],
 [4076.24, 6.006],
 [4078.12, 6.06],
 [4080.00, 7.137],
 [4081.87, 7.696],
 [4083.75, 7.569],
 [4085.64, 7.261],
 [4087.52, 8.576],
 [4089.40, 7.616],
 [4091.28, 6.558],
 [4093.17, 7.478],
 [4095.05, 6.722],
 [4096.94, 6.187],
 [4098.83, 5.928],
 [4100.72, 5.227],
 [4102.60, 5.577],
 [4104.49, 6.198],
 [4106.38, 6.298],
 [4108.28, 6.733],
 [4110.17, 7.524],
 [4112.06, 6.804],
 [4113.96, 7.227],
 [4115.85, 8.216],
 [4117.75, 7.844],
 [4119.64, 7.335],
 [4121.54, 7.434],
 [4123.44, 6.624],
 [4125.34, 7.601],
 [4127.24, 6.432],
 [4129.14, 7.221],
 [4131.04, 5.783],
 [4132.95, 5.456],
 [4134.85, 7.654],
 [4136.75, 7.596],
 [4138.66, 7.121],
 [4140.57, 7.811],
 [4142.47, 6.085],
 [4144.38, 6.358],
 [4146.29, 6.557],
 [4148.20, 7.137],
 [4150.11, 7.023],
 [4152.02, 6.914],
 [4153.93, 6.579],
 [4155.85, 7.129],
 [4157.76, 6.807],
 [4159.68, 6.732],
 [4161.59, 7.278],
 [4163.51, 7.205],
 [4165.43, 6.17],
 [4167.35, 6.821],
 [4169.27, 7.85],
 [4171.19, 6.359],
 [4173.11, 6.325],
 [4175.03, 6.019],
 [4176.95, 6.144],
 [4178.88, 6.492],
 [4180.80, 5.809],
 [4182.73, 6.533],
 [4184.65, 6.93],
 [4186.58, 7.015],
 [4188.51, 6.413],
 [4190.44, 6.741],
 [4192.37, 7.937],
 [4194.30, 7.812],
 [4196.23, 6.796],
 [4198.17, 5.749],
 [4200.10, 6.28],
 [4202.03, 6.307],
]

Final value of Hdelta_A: -1.0 angstrom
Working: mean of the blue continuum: 6.72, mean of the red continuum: 6.82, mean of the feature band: 6.95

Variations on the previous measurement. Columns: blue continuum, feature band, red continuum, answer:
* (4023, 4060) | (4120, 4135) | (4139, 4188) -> 0.15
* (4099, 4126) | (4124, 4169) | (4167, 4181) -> -1.32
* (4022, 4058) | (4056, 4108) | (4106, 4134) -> 2.38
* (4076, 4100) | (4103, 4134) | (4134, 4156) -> 0.41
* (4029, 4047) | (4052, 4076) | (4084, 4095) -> 1.79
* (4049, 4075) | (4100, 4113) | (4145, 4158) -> 0.93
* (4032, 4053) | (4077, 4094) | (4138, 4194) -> -0.88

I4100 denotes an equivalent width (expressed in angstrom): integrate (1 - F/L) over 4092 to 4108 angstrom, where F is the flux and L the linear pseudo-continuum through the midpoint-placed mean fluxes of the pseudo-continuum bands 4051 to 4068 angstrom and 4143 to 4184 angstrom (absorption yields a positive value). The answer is 1.2 angstrom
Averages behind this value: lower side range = 6.8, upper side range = 6.67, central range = 6.23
